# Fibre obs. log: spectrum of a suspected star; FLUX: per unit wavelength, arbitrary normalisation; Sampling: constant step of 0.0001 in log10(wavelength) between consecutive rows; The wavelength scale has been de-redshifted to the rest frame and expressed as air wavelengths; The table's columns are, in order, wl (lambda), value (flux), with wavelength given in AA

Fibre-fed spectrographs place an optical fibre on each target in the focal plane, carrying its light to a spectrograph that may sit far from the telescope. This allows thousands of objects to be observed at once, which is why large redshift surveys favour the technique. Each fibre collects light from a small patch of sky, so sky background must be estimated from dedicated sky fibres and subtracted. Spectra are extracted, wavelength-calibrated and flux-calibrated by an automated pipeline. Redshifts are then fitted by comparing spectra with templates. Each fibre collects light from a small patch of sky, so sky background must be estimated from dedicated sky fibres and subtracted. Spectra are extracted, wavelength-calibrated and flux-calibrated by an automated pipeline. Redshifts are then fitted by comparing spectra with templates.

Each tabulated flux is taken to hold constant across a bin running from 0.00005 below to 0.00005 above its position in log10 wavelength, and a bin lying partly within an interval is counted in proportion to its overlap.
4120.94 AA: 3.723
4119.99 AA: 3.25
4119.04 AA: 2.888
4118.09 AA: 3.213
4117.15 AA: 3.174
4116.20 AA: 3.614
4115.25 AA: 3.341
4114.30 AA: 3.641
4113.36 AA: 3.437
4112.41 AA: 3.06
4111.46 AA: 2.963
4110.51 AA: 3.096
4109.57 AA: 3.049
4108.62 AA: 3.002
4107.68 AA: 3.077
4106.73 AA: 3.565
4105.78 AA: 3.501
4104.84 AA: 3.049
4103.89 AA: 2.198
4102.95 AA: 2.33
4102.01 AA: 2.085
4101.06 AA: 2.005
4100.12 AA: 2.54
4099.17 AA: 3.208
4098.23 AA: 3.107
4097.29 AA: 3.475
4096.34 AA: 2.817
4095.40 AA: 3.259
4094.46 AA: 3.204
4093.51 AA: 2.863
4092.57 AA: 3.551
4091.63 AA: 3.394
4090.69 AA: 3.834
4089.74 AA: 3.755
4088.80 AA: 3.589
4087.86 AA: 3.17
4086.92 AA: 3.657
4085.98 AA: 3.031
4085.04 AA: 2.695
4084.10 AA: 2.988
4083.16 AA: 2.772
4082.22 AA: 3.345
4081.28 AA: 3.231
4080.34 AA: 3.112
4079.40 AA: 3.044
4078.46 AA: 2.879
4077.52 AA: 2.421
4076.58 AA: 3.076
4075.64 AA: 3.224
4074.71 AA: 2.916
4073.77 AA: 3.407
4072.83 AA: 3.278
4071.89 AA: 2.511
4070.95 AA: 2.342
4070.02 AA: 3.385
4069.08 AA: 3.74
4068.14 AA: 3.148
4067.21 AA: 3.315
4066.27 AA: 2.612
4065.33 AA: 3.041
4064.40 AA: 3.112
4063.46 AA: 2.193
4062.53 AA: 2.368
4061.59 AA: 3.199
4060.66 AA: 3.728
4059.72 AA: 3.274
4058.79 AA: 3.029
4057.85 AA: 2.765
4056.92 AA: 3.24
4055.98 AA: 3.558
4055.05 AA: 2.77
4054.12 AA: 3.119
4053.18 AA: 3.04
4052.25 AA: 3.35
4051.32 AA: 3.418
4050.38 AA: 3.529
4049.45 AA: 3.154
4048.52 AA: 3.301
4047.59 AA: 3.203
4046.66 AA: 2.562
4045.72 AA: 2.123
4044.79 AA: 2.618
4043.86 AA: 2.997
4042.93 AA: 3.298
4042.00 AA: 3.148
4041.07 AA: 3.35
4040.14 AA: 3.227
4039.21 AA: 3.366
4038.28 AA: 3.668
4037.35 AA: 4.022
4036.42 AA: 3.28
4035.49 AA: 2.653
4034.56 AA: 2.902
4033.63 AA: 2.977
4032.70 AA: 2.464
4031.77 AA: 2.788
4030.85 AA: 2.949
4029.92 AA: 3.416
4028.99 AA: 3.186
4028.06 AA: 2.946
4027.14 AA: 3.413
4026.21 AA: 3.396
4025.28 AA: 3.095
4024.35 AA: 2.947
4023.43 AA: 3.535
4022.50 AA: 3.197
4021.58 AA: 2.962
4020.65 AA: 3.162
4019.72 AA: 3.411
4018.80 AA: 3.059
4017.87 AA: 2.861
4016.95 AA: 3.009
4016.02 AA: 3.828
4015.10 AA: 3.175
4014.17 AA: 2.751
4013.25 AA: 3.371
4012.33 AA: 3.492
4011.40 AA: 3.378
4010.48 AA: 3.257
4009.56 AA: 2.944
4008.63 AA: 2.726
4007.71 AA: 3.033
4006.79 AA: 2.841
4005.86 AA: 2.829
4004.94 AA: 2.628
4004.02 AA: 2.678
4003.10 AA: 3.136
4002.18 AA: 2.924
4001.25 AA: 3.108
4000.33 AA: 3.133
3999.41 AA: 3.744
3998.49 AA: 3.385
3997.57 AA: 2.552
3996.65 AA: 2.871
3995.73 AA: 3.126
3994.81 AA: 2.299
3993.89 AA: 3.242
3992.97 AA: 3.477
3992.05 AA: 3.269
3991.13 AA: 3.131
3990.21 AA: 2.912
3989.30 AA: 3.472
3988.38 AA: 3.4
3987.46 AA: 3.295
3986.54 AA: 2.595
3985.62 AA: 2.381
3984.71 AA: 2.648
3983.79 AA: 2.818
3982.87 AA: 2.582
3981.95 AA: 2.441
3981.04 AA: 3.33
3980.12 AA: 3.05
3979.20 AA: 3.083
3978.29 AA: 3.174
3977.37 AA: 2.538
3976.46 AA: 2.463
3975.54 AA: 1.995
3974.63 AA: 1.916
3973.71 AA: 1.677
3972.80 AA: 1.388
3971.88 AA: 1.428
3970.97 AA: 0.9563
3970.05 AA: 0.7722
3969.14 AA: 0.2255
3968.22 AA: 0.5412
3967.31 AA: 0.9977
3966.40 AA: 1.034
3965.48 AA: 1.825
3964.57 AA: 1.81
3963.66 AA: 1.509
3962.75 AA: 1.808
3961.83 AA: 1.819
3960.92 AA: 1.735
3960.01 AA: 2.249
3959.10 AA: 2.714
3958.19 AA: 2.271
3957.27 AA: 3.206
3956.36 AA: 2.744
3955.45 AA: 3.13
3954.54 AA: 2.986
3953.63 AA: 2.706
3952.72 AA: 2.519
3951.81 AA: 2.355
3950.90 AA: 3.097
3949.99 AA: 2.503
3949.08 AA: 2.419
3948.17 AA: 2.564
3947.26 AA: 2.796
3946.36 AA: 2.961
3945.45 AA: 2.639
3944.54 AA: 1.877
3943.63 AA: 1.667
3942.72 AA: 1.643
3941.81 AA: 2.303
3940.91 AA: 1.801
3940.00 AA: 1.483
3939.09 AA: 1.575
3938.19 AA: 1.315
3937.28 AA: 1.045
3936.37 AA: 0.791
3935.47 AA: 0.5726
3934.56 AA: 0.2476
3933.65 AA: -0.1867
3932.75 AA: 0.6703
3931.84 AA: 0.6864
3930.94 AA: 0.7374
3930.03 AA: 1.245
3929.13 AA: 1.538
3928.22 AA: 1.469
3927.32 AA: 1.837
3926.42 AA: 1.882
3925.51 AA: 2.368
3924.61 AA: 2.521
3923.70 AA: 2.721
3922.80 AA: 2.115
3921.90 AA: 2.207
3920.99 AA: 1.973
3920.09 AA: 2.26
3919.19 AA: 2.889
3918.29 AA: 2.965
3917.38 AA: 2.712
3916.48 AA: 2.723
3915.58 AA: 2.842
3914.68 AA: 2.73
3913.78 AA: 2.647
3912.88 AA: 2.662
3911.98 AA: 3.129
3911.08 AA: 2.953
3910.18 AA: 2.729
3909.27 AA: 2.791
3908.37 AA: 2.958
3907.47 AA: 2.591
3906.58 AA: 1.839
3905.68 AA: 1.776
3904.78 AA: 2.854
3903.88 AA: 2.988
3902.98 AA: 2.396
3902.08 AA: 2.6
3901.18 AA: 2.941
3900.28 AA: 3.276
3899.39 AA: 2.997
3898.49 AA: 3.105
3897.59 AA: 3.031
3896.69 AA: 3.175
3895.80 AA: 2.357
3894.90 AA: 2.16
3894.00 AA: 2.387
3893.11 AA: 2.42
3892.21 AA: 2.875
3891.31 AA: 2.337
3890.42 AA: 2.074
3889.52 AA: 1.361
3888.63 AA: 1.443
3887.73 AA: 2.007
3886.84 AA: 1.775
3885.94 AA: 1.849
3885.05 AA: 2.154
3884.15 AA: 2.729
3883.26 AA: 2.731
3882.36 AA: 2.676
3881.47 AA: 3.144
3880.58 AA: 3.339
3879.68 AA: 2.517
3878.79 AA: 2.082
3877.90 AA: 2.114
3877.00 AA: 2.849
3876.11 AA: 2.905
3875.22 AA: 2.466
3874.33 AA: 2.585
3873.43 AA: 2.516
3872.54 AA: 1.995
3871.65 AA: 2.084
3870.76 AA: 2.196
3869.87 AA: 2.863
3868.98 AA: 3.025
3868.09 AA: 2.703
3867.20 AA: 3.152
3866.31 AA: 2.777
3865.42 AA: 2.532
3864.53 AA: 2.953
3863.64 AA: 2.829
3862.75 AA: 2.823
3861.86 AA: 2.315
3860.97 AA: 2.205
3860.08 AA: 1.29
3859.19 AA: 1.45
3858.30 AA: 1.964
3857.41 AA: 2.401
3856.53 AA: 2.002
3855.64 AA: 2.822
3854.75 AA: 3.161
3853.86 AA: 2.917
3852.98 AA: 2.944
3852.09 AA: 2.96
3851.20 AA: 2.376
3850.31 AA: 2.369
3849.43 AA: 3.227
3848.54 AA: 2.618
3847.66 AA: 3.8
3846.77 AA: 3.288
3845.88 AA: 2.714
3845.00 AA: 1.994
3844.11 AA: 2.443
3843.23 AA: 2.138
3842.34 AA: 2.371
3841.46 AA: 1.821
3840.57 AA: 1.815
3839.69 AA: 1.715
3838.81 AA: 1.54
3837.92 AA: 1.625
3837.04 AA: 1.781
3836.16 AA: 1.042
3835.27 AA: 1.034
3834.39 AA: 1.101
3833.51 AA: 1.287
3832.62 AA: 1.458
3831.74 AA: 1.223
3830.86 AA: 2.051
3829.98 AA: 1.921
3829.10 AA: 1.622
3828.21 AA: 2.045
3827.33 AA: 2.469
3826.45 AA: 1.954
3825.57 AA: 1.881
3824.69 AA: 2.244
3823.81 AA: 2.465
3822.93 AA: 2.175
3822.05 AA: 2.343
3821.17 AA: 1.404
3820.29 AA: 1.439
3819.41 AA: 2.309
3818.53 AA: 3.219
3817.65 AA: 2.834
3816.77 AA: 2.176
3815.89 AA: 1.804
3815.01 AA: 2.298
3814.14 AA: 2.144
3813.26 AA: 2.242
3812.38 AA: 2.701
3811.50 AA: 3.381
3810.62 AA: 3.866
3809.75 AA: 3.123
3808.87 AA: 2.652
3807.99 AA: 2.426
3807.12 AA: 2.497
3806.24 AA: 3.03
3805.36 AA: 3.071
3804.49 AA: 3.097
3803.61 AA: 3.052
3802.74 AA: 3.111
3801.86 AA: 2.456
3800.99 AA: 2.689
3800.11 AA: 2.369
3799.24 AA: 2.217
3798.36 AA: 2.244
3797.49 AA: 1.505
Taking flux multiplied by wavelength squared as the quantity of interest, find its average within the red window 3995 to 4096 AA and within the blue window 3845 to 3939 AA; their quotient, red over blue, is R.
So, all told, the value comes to 1.43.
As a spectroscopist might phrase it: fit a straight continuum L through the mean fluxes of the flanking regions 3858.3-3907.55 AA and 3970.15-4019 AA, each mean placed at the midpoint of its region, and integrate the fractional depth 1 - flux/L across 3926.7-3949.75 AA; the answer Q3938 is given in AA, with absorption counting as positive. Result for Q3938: 9.9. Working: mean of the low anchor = 2.48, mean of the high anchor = 2.83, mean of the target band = 1.52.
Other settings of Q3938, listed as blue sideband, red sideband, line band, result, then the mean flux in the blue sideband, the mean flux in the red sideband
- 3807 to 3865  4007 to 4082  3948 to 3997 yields 7.6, 2.26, 3.1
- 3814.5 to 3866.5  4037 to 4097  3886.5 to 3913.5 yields -1.0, 2.2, 3.13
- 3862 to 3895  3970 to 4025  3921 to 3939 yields 8.6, 2.47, 2.86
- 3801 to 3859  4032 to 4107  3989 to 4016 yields -2.0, 2.33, 3.07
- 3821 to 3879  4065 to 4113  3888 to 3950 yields 7.9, 2.27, 3.06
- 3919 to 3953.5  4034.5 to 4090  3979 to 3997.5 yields -4.8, 1.82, 3.1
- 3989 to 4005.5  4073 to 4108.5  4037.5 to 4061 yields -0.8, 3.06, 3.07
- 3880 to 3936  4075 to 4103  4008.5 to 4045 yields -4.9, 2.27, 3.07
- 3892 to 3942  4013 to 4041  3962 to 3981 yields 6.6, 2.17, 3.17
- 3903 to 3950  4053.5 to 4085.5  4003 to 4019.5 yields -2.7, 2.06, 3.02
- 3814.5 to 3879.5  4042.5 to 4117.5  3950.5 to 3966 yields 1.6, 2.27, 3.08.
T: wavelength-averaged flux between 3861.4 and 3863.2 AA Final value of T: 2.56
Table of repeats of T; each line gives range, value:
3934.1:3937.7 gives 0.659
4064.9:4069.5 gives 3.16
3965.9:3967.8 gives 1.02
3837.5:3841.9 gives 1.7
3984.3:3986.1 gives 2.52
